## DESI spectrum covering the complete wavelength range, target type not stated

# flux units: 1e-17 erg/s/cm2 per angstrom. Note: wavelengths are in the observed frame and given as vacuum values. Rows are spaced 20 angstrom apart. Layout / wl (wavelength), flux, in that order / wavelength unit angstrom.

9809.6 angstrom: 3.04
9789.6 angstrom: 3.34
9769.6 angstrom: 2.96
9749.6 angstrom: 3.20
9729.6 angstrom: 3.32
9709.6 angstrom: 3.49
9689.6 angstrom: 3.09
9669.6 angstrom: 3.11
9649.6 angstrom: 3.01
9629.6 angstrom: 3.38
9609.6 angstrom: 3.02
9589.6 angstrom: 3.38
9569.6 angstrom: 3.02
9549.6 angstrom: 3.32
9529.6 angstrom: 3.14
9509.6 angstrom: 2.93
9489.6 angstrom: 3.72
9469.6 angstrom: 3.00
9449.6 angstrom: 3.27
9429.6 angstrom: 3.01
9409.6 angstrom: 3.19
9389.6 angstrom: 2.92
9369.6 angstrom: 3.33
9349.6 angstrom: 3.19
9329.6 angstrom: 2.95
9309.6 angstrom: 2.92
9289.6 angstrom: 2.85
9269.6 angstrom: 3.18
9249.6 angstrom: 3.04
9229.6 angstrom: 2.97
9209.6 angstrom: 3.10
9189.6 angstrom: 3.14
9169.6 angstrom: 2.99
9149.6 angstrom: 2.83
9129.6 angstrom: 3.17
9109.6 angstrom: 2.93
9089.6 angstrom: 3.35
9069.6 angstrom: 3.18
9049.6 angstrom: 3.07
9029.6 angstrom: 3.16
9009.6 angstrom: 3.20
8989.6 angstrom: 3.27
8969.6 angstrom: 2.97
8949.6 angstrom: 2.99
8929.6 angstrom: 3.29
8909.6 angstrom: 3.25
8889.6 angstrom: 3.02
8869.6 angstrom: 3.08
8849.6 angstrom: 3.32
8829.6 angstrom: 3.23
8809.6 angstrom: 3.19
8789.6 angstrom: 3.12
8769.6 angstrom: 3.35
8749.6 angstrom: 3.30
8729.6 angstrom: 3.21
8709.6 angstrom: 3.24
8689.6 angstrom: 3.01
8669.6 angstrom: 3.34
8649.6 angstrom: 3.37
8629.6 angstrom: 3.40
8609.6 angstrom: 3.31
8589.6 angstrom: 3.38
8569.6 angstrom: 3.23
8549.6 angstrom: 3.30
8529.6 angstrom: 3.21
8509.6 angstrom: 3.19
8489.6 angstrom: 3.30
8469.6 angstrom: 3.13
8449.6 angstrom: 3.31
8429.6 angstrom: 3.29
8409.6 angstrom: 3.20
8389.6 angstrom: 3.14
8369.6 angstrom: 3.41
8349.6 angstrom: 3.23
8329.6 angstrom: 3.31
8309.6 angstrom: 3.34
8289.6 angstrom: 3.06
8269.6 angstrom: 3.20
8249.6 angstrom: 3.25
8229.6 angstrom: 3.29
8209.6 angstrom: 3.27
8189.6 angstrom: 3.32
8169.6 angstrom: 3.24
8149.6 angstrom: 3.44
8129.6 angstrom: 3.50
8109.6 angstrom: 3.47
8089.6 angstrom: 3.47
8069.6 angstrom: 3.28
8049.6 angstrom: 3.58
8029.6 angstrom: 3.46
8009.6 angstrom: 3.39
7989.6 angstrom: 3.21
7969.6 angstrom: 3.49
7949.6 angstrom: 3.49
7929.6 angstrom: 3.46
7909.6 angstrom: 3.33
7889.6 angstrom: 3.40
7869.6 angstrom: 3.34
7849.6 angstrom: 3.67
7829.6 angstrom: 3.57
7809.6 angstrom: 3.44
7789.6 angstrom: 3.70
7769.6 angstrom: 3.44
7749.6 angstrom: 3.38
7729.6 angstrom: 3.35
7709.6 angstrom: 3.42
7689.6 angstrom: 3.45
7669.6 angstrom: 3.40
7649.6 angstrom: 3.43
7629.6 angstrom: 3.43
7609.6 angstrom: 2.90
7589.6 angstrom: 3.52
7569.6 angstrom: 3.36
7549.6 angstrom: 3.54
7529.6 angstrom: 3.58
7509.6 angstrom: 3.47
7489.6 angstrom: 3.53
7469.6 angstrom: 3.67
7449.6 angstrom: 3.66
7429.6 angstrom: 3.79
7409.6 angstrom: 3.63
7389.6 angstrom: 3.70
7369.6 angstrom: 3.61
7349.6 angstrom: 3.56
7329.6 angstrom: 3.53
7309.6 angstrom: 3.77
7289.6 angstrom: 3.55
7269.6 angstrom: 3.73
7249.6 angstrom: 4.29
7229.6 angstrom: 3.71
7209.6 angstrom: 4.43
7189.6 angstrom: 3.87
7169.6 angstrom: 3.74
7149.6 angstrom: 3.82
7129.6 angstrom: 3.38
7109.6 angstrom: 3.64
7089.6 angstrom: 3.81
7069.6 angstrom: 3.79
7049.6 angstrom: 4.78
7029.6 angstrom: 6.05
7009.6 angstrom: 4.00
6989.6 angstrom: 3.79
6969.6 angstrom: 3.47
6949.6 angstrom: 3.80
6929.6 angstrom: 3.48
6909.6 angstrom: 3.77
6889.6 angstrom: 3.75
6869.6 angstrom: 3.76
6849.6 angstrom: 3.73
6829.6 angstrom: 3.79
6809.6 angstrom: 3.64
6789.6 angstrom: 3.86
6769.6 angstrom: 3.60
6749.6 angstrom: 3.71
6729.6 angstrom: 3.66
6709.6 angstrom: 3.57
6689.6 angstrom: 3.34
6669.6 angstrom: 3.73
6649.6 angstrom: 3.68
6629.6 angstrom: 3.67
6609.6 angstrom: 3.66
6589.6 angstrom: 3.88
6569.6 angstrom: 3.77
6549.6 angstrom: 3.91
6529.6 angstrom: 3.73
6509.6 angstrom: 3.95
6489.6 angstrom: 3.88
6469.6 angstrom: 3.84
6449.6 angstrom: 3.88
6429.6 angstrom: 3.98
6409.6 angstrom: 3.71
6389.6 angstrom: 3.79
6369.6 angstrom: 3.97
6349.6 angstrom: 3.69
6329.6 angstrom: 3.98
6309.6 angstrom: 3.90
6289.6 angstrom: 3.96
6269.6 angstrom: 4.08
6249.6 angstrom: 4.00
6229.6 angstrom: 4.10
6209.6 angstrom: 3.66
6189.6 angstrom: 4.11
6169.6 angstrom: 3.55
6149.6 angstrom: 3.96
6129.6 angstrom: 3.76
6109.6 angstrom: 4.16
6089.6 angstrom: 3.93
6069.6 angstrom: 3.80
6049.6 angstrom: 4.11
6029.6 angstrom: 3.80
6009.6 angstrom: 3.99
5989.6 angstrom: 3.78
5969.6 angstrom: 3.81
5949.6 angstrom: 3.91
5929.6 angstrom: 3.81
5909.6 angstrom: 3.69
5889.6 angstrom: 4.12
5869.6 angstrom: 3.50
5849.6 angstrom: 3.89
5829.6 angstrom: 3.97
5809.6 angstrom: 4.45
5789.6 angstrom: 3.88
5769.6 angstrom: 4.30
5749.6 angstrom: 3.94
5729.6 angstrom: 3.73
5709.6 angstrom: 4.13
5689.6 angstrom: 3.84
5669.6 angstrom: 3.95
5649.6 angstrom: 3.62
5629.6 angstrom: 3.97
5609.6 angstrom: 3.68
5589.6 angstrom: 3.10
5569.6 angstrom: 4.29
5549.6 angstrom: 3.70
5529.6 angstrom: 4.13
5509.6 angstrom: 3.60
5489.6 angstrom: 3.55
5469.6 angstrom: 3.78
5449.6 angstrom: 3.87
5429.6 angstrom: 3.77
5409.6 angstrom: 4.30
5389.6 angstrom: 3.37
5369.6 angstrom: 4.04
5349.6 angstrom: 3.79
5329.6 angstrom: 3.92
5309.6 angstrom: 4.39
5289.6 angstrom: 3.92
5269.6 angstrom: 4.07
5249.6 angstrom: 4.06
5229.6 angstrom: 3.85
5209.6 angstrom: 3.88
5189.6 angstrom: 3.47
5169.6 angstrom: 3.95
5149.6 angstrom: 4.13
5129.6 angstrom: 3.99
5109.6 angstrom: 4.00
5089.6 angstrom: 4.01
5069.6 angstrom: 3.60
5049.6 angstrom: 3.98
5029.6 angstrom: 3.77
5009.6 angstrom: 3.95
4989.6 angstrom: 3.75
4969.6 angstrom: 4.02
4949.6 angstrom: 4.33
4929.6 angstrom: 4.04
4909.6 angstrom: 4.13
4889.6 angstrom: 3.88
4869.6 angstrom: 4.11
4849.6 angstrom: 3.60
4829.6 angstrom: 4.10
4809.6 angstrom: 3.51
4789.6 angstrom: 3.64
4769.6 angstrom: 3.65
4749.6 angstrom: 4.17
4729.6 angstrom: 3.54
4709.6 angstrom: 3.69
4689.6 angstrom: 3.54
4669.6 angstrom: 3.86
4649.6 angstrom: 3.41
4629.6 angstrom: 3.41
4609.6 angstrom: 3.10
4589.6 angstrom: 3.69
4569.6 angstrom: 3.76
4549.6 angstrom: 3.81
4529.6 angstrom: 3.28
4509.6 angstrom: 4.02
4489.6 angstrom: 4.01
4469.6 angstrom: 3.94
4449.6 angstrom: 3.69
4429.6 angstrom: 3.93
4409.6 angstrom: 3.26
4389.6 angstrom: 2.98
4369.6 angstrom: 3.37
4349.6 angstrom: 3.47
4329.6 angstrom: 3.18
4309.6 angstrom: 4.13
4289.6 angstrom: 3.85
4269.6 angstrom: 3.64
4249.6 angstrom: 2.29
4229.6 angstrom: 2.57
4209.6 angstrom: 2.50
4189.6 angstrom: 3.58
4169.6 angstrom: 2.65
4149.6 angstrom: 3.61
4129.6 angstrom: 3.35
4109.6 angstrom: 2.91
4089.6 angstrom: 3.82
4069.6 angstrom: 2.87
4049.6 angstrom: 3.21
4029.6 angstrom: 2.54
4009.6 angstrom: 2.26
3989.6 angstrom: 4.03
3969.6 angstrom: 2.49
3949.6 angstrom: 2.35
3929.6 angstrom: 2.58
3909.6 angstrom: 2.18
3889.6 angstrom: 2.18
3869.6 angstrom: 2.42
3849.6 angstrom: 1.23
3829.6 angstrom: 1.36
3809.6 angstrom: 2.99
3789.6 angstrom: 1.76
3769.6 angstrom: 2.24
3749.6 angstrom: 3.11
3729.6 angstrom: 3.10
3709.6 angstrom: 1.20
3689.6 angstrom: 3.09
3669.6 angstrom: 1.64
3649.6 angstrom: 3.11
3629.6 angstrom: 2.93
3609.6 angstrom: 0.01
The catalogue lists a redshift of 0.072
